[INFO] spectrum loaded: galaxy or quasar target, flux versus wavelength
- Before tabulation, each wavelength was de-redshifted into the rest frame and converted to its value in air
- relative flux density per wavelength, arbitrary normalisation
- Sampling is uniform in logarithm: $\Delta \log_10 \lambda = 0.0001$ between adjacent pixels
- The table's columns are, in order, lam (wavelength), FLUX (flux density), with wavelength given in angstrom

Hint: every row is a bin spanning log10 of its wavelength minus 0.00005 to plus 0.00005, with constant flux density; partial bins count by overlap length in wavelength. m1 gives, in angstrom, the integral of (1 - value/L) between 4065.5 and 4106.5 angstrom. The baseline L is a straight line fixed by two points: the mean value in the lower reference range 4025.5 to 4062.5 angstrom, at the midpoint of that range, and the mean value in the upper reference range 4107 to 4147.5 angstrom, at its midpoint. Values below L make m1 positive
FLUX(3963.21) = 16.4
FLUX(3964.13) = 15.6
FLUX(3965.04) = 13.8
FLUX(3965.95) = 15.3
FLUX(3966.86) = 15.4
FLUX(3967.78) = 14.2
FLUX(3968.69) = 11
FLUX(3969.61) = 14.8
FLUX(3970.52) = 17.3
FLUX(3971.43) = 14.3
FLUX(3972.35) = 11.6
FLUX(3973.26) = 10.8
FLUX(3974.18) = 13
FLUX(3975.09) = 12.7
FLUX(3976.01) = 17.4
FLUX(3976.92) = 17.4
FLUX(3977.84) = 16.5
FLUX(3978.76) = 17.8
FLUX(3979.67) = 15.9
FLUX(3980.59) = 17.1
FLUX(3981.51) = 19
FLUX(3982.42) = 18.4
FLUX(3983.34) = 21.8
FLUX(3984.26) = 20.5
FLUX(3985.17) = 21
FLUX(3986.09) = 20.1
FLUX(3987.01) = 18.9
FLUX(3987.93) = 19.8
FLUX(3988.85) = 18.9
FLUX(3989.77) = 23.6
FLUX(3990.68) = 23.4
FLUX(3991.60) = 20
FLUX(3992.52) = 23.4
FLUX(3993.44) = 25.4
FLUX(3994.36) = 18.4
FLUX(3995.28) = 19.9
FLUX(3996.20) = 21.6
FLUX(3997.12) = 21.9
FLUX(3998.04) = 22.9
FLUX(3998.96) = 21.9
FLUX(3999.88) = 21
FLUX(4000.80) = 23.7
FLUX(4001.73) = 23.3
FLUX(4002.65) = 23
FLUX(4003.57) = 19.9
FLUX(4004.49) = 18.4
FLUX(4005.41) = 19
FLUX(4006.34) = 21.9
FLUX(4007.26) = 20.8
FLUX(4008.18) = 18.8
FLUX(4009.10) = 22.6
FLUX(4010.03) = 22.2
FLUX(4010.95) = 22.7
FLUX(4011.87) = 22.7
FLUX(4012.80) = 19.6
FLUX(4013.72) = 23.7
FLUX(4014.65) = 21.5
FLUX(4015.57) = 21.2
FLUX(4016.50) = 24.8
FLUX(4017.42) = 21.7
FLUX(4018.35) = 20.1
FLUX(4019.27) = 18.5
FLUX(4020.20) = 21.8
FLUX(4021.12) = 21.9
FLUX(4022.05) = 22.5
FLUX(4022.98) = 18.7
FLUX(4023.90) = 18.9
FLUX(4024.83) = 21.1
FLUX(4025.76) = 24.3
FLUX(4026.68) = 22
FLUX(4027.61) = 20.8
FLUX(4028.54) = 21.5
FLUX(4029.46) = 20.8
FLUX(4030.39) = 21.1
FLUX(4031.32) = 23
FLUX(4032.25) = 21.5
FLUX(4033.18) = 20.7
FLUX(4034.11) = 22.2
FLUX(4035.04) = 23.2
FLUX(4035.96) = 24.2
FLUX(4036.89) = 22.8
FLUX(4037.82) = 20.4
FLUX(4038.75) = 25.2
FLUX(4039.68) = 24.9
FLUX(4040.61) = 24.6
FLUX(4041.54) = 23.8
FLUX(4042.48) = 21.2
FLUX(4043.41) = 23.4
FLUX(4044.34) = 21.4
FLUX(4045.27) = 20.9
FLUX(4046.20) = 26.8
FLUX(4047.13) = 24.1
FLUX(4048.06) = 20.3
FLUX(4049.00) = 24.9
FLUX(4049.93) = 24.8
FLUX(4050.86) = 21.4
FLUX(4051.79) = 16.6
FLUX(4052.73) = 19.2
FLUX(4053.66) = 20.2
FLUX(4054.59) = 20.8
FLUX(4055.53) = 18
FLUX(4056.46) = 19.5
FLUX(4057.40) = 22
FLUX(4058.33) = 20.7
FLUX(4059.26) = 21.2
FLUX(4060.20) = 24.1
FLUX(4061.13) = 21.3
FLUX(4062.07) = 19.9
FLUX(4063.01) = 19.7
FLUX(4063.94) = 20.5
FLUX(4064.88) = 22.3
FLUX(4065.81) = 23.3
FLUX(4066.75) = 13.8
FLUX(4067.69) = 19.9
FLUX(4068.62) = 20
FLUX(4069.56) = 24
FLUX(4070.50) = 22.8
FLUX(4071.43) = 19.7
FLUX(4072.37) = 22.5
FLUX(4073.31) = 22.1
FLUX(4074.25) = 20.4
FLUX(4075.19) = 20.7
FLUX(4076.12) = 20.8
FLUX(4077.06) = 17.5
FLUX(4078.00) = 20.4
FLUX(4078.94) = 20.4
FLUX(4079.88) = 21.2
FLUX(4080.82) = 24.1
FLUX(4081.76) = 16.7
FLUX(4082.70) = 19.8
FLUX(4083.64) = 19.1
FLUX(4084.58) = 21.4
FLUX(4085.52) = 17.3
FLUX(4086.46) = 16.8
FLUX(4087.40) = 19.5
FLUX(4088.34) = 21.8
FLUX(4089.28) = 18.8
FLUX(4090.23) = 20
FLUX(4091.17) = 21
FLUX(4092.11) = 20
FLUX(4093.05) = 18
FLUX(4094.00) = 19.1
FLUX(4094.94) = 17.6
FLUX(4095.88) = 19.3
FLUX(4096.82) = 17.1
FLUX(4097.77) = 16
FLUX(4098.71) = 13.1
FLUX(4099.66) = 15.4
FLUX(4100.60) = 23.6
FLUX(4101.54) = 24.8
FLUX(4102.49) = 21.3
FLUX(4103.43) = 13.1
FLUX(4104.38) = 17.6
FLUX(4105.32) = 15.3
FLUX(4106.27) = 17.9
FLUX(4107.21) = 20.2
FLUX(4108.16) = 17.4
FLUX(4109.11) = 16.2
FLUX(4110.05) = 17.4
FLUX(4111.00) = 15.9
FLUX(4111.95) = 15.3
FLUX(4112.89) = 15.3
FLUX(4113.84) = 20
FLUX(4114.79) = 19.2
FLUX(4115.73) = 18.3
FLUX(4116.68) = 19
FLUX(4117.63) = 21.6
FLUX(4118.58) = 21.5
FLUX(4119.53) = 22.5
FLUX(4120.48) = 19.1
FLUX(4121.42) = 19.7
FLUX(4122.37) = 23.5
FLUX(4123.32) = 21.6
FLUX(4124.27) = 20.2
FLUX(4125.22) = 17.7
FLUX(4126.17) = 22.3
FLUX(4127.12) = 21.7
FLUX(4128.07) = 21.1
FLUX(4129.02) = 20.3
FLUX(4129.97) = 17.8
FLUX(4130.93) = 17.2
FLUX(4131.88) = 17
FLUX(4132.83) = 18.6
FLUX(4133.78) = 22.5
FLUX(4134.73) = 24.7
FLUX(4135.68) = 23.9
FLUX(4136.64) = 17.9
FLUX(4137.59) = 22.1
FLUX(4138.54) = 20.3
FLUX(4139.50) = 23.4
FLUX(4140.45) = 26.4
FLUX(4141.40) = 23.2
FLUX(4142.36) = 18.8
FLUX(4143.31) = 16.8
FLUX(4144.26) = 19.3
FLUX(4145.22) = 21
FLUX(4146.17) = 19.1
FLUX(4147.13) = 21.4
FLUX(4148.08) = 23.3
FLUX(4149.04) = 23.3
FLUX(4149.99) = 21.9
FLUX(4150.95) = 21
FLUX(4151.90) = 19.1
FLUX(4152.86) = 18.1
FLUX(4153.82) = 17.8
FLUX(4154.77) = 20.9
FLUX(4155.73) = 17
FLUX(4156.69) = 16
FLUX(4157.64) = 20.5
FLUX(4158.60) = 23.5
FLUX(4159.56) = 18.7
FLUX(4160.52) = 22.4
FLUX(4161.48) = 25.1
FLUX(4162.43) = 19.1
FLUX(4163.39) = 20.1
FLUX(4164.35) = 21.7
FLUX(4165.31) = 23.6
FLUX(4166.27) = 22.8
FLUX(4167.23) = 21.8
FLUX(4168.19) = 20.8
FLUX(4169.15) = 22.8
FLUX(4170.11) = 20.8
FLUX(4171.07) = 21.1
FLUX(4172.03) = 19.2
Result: 3.03 angstrom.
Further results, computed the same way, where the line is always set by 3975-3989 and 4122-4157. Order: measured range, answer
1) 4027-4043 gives -2.8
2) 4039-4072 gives -3.6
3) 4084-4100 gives 1.2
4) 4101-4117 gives 1.7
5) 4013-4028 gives -2.0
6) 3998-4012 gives -2.0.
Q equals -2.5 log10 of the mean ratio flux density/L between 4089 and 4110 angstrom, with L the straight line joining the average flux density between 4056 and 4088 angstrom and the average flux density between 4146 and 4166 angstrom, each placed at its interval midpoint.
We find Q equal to 0.13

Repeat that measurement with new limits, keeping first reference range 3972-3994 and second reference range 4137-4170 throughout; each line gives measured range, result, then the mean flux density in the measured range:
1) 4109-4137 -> 0.05 mag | 19.7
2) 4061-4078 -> -0.04 mag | 20.6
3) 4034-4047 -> -0.20 mag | 23.3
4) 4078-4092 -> 0.01 mag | 19.9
